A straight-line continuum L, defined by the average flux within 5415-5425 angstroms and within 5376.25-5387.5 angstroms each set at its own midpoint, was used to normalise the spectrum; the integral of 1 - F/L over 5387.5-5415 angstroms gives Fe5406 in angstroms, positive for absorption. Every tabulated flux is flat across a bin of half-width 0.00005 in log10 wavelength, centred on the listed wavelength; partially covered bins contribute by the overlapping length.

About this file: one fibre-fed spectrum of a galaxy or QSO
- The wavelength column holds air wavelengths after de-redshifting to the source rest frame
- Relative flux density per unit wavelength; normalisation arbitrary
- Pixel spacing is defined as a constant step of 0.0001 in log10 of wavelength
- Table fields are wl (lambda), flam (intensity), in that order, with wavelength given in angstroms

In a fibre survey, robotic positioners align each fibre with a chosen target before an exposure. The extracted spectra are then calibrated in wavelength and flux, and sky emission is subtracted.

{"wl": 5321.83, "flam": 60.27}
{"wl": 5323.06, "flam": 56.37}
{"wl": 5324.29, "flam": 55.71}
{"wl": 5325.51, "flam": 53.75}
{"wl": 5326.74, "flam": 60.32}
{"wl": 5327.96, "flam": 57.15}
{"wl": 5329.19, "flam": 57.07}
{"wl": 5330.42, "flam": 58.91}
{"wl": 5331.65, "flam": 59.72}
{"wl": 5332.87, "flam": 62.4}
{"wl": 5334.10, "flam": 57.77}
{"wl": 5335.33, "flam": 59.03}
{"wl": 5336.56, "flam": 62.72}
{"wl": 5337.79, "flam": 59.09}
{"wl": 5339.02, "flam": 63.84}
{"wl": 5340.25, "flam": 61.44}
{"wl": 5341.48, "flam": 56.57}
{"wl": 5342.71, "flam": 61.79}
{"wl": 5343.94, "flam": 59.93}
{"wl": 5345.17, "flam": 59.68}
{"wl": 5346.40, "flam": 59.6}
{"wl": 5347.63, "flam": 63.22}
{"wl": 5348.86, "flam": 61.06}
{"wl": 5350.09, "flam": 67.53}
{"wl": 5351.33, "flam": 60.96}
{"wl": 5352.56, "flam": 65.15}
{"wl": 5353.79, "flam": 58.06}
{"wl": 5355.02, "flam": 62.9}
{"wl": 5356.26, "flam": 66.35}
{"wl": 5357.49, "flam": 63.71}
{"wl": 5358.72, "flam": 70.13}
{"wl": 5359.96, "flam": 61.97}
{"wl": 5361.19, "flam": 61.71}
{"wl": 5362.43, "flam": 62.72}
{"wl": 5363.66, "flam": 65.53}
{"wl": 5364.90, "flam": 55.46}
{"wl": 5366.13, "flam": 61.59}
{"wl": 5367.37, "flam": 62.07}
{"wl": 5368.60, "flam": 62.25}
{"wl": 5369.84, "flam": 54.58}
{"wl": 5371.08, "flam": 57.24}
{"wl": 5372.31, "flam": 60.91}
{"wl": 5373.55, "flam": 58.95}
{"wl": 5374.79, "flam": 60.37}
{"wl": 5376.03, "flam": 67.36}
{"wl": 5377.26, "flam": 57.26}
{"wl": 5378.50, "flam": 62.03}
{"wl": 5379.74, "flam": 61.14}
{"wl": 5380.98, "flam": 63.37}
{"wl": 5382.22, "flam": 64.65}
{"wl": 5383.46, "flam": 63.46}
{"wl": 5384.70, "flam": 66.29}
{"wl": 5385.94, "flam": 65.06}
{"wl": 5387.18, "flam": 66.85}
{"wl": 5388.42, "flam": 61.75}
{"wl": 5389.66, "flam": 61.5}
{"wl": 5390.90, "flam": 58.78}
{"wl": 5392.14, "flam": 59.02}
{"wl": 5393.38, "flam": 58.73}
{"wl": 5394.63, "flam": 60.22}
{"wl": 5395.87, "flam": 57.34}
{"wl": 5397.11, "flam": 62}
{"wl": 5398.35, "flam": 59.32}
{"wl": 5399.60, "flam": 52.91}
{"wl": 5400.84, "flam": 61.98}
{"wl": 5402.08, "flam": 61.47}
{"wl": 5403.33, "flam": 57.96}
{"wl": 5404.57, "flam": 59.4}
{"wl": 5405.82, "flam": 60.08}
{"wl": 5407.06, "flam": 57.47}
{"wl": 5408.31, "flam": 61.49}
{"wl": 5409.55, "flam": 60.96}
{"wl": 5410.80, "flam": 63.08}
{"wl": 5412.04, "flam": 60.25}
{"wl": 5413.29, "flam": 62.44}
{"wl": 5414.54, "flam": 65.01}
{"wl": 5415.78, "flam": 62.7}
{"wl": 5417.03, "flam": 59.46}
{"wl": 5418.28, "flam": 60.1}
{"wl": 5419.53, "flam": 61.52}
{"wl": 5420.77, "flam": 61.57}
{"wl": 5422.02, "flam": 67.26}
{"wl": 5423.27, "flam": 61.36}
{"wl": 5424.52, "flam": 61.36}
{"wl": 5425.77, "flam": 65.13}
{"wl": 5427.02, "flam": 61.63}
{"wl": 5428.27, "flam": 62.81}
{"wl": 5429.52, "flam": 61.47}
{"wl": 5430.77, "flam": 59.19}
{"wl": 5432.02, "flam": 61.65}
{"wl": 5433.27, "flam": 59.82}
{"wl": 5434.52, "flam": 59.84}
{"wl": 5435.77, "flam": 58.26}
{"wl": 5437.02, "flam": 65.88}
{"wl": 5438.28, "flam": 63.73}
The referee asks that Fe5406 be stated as 1.1 angstroms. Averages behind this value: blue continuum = 63.4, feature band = 60.2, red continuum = 62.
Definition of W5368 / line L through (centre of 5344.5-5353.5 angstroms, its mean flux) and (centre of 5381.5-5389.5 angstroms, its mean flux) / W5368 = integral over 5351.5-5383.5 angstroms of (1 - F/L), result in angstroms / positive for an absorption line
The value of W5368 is 0.7 angstroms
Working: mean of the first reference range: 62.3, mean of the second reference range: 64.5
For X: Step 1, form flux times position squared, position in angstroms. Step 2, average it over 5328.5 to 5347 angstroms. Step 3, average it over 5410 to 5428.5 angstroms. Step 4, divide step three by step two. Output 1.1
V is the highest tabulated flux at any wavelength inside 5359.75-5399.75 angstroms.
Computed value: 67.36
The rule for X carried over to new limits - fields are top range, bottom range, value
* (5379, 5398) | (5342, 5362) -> 1.00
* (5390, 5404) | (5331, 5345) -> 1.00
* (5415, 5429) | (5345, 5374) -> 1.03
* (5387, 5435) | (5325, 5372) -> 1.02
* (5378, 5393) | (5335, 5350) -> 1.05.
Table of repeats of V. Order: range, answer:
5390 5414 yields 63.08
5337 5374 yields 70.13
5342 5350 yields 63.22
